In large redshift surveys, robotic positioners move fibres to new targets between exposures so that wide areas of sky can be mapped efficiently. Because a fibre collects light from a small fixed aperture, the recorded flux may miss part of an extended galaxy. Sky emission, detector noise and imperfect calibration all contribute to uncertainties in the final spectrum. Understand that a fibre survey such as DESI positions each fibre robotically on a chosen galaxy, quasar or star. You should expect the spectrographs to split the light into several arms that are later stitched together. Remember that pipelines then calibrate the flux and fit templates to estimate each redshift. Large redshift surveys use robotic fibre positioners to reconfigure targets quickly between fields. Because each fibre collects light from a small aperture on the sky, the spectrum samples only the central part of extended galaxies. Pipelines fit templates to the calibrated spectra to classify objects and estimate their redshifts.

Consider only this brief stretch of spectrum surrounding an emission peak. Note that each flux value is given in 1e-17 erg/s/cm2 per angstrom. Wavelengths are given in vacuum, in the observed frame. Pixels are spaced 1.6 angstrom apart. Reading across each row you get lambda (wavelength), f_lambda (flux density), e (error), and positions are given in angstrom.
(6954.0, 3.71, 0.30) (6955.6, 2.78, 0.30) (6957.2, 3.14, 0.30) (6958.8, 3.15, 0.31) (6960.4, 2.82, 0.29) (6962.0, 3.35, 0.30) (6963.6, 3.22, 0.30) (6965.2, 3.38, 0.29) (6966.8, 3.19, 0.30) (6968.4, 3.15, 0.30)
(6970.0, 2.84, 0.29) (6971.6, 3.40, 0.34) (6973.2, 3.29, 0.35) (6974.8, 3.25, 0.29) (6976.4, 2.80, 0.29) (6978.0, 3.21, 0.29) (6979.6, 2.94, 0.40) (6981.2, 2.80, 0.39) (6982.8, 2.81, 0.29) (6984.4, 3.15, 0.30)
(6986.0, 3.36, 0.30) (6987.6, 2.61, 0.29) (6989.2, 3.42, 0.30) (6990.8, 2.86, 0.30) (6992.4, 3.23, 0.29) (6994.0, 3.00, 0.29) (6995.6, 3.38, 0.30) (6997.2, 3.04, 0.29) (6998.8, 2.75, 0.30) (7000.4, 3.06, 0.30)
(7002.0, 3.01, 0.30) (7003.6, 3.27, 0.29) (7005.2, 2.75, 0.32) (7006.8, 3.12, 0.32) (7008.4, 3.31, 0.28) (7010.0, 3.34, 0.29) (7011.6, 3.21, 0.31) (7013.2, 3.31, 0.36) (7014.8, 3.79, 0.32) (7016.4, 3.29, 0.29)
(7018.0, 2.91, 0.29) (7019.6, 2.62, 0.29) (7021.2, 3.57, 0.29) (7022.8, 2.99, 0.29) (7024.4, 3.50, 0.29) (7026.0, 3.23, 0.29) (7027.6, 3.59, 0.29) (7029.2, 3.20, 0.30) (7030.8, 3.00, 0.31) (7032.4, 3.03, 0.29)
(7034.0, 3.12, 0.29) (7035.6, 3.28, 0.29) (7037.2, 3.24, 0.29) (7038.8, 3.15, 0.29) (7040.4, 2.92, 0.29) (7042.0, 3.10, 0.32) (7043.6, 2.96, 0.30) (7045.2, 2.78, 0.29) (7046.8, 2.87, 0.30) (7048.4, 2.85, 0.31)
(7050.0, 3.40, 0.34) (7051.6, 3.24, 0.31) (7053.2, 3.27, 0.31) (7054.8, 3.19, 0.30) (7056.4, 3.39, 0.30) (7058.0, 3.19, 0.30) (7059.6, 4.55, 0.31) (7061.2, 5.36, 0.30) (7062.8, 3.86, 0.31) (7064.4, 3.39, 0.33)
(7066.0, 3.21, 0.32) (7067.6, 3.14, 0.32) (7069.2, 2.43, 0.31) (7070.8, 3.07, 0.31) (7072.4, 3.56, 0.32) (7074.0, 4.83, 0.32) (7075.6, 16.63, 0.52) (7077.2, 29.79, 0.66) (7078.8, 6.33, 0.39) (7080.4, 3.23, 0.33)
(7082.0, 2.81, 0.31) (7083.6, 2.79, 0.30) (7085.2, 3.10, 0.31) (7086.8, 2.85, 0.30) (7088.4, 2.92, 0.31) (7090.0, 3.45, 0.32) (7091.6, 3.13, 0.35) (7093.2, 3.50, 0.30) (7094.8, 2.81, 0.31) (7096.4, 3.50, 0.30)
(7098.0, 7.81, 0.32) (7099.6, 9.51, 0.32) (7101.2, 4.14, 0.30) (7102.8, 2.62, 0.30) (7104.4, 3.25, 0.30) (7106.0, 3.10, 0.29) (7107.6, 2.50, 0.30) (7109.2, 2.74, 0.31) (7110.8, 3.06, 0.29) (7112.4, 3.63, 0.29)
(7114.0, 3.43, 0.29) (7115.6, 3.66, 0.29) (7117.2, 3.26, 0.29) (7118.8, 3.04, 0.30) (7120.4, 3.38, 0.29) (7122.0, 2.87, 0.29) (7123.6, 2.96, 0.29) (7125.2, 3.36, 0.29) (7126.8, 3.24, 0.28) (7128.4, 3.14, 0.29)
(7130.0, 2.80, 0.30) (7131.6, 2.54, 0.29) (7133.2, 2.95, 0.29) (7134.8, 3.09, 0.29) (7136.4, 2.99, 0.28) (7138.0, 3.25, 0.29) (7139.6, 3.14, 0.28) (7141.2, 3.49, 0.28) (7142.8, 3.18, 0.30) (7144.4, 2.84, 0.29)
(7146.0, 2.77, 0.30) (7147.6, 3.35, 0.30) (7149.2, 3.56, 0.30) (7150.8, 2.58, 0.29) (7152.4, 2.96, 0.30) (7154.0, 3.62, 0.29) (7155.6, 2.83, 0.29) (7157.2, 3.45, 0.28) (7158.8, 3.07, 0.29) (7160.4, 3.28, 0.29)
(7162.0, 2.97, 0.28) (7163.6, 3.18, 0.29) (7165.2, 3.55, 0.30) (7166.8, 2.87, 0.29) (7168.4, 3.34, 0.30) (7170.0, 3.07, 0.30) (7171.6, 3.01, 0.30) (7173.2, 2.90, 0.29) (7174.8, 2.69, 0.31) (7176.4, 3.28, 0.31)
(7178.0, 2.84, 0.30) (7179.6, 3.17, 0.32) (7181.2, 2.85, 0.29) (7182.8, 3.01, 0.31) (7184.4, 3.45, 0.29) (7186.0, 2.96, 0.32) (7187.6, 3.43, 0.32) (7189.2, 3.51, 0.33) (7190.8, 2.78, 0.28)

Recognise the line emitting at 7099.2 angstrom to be [N II]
